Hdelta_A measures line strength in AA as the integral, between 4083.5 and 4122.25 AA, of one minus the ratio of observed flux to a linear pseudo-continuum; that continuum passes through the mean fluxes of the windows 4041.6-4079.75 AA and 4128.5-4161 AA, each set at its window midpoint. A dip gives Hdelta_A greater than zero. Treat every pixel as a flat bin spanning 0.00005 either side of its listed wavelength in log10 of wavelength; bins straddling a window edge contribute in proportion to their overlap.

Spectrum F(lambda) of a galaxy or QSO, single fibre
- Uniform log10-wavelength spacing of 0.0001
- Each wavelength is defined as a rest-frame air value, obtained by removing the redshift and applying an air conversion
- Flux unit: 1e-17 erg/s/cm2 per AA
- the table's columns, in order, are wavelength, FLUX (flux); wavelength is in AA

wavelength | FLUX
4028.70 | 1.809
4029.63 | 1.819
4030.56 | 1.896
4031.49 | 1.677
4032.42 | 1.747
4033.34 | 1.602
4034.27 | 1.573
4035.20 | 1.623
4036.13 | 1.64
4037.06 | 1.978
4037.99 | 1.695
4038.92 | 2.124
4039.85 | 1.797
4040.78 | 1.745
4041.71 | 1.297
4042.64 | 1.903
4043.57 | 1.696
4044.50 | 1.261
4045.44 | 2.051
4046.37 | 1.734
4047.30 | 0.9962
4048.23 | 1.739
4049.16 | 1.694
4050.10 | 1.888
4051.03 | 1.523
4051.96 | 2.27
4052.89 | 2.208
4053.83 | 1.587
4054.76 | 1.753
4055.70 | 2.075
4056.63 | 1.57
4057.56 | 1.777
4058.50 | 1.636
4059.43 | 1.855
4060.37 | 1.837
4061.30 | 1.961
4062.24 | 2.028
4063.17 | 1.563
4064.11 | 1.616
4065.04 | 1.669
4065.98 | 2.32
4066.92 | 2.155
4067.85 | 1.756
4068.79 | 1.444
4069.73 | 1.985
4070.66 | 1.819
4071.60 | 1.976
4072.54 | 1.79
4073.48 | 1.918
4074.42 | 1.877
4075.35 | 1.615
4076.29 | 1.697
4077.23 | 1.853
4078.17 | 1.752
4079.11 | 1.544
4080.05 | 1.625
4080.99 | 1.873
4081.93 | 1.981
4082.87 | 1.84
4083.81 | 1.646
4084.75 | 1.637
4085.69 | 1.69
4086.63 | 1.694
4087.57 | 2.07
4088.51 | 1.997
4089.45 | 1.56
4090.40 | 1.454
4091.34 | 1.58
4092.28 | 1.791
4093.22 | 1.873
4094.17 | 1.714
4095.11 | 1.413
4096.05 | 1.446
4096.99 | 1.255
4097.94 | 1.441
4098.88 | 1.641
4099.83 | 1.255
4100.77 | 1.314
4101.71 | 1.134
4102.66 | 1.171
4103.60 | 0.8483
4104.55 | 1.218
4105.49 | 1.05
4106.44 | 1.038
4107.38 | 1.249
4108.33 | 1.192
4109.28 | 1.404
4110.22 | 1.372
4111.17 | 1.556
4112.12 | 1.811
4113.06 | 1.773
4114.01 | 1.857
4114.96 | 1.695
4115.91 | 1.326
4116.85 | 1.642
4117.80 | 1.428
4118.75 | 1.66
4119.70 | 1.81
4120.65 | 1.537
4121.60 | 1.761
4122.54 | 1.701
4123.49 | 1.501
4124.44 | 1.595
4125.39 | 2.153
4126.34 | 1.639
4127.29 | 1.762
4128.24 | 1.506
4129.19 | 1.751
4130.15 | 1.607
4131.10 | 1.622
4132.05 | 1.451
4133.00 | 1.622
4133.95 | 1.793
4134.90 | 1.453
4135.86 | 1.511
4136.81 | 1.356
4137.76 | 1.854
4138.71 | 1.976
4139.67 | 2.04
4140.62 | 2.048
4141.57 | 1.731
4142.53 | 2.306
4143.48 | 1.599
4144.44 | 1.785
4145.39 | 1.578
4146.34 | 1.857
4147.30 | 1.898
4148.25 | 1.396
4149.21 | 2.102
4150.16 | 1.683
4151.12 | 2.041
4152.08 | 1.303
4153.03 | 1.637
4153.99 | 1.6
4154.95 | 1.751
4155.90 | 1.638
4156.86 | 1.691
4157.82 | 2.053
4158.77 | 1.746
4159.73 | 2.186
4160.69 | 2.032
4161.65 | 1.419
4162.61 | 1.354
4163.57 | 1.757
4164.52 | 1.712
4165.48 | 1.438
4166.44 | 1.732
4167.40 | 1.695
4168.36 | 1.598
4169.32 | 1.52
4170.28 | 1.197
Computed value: 5.5 AA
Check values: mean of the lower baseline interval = 1.78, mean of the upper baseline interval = 1.75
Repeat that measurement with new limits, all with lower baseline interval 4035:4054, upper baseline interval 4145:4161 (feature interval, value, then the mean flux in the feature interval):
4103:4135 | 4.1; 1.54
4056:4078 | -0.9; 1.82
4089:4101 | 1.6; 1.52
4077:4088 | -0.1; 1.76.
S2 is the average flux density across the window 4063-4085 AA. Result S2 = 1.79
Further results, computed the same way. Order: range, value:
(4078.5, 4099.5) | 1.67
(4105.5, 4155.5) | 1.65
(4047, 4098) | 1.76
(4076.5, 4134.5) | 1.58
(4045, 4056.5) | 1.79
